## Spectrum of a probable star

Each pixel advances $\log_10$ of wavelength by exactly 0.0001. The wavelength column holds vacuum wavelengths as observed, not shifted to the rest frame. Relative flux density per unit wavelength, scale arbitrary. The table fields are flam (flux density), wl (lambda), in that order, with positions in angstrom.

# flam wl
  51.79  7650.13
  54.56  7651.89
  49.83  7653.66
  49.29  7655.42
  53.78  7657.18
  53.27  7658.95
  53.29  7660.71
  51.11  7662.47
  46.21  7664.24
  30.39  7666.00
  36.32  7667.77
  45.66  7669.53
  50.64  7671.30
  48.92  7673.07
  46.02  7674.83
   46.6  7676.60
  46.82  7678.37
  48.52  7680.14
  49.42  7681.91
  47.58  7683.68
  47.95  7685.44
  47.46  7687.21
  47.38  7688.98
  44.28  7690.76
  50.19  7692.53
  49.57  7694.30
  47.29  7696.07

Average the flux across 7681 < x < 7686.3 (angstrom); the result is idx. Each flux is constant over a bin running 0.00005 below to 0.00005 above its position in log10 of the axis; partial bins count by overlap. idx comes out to 48.4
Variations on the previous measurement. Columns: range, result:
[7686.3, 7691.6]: 46.3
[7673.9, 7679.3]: 46.5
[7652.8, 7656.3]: 49.6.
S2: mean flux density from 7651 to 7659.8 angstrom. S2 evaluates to 52.1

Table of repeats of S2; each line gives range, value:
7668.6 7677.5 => 47.5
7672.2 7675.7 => 47.6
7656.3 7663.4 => 52.8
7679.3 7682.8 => 48.9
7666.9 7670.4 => 41.1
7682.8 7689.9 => 47.6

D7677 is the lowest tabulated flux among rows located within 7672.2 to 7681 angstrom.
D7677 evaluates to 46.02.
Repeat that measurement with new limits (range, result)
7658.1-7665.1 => 46.21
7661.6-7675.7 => 30.39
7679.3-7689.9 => 47.38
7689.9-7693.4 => 44.28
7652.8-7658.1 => 49.29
